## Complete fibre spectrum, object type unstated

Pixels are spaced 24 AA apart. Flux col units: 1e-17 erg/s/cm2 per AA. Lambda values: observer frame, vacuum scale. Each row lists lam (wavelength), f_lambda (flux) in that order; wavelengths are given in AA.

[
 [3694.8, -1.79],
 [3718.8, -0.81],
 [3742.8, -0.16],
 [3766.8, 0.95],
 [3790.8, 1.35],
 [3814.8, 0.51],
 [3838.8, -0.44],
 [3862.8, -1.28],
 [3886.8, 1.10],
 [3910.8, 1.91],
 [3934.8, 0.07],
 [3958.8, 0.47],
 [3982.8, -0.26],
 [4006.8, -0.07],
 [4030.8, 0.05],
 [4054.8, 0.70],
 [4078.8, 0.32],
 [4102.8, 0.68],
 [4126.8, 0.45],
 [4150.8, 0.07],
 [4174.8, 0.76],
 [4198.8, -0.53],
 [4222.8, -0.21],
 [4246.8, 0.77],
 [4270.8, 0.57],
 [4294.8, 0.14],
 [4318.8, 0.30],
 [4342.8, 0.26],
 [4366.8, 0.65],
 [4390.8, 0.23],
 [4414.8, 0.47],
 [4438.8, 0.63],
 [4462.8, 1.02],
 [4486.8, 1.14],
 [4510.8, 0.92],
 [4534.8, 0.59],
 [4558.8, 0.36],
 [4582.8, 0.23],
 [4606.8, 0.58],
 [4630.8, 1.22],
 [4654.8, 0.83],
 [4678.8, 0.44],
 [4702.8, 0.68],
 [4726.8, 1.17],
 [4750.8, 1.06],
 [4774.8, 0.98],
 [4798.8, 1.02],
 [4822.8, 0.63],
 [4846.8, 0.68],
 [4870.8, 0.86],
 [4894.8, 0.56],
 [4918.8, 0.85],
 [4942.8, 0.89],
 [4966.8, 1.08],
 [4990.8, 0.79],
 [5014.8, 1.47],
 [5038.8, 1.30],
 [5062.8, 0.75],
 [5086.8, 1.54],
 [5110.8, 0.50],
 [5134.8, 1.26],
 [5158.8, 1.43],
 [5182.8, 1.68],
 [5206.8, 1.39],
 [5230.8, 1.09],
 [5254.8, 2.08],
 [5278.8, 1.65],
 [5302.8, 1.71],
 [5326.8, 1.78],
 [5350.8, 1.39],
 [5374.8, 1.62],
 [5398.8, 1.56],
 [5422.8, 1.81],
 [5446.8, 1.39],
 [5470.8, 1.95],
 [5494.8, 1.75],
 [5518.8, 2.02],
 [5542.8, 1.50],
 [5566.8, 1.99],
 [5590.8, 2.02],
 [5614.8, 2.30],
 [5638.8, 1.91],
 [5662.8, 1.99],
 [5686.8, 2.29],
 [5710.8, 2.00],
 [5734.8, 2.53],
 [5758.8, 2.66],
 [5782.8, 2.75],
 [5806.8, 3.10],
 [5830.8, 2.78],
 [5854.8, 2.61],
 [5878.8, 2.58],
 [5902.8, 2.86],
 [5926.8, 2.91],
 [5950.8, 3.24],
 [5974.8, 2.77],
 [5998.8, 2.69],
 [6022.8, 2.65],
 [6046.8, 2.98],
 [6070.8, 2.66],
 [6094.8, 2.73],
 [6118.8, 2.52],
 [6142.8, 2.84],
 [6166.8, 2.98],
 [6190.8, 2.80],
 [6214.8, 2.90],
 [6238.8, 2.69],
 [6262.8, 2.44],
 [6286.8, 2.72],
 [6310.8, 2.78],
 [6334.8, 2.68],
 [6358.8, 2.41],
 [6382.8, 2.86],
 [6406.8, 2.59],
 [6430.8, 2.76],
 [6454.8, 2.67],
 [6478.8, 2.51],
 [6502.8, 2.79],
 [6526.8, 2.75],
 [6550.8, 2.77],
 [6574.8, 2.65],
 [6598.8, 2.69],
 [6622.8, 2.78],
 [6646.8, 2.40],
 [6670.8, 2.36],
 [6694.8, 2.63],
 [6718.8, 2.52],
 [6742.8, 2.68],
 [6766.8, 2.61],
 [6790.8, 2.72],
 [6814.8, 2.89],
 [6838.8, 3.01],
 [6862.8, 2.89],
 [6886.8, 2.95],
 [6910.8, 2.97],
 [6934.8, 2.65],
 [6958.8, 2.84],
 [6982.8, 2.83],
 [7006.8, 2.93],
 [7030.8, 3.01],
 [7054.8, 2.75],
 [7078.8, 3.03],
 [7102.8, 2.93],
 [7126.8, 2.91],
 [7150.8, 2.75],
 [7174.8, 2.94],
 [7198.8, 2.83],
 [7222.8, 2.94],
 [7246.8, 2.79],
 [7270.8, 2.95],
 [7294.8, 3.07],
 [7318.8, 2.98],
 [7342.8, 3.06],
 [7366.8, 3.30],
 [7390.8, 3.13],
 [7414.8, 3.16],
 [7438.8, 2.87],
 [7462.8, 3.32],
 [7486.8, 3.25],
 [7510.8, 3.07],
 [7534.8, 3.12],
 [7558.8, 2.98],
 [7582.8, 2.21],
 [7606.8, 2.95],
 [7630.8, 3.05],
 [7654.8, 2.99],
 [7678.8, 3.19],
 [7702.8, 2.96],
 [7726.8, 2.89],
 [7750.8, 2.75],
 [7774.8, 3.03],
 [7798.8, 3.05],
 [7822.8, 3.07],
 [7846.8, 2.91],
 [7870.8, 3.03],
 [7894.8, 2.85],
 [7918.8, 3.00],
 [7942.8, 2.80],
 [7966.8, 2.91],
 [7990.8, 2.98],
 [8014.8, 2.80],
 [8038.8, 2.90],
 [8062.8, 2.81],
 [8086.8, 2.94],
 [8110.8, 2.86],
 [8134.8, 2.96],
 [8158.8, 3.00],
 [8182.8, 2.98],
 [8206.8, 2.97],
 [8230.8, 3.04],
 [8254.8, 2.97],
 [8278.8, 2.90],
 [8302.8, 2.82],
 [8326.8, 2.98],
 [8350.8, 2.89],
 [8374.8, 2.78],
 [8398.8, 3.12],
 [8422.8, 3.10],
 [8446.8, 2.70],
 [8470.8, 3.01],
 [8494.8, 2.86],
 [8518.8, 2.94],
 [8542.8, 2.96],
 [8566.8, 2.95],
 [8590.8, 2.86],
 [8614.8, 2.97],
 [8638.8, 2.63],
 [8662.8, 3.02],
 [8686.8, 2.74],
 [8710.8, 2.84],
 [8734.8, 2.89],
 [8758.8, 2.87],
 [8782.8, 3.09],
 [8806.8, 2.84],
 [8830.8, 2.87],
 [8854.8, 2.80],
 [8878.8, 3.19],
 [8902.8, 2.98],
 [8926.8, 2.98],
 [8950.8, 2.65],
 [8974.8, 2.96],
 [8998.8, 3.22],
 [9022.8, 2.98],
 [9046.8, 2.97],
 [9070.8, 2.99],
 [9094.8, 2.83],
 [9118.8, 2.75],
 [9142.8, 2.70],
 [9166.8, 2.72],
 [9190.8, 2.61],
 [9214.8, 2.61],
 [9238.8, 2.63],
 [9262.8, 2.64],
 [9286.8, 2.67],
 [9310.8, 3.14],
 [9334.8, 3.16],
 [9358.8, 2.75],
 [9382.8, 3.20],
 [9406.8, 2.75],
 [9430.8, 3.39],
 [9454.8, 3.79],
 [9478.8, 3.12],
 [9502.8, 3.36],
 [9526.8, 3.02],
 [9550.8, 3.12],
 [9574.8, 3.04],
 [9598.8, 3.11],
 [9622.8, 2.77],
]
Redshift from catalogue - 0.287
